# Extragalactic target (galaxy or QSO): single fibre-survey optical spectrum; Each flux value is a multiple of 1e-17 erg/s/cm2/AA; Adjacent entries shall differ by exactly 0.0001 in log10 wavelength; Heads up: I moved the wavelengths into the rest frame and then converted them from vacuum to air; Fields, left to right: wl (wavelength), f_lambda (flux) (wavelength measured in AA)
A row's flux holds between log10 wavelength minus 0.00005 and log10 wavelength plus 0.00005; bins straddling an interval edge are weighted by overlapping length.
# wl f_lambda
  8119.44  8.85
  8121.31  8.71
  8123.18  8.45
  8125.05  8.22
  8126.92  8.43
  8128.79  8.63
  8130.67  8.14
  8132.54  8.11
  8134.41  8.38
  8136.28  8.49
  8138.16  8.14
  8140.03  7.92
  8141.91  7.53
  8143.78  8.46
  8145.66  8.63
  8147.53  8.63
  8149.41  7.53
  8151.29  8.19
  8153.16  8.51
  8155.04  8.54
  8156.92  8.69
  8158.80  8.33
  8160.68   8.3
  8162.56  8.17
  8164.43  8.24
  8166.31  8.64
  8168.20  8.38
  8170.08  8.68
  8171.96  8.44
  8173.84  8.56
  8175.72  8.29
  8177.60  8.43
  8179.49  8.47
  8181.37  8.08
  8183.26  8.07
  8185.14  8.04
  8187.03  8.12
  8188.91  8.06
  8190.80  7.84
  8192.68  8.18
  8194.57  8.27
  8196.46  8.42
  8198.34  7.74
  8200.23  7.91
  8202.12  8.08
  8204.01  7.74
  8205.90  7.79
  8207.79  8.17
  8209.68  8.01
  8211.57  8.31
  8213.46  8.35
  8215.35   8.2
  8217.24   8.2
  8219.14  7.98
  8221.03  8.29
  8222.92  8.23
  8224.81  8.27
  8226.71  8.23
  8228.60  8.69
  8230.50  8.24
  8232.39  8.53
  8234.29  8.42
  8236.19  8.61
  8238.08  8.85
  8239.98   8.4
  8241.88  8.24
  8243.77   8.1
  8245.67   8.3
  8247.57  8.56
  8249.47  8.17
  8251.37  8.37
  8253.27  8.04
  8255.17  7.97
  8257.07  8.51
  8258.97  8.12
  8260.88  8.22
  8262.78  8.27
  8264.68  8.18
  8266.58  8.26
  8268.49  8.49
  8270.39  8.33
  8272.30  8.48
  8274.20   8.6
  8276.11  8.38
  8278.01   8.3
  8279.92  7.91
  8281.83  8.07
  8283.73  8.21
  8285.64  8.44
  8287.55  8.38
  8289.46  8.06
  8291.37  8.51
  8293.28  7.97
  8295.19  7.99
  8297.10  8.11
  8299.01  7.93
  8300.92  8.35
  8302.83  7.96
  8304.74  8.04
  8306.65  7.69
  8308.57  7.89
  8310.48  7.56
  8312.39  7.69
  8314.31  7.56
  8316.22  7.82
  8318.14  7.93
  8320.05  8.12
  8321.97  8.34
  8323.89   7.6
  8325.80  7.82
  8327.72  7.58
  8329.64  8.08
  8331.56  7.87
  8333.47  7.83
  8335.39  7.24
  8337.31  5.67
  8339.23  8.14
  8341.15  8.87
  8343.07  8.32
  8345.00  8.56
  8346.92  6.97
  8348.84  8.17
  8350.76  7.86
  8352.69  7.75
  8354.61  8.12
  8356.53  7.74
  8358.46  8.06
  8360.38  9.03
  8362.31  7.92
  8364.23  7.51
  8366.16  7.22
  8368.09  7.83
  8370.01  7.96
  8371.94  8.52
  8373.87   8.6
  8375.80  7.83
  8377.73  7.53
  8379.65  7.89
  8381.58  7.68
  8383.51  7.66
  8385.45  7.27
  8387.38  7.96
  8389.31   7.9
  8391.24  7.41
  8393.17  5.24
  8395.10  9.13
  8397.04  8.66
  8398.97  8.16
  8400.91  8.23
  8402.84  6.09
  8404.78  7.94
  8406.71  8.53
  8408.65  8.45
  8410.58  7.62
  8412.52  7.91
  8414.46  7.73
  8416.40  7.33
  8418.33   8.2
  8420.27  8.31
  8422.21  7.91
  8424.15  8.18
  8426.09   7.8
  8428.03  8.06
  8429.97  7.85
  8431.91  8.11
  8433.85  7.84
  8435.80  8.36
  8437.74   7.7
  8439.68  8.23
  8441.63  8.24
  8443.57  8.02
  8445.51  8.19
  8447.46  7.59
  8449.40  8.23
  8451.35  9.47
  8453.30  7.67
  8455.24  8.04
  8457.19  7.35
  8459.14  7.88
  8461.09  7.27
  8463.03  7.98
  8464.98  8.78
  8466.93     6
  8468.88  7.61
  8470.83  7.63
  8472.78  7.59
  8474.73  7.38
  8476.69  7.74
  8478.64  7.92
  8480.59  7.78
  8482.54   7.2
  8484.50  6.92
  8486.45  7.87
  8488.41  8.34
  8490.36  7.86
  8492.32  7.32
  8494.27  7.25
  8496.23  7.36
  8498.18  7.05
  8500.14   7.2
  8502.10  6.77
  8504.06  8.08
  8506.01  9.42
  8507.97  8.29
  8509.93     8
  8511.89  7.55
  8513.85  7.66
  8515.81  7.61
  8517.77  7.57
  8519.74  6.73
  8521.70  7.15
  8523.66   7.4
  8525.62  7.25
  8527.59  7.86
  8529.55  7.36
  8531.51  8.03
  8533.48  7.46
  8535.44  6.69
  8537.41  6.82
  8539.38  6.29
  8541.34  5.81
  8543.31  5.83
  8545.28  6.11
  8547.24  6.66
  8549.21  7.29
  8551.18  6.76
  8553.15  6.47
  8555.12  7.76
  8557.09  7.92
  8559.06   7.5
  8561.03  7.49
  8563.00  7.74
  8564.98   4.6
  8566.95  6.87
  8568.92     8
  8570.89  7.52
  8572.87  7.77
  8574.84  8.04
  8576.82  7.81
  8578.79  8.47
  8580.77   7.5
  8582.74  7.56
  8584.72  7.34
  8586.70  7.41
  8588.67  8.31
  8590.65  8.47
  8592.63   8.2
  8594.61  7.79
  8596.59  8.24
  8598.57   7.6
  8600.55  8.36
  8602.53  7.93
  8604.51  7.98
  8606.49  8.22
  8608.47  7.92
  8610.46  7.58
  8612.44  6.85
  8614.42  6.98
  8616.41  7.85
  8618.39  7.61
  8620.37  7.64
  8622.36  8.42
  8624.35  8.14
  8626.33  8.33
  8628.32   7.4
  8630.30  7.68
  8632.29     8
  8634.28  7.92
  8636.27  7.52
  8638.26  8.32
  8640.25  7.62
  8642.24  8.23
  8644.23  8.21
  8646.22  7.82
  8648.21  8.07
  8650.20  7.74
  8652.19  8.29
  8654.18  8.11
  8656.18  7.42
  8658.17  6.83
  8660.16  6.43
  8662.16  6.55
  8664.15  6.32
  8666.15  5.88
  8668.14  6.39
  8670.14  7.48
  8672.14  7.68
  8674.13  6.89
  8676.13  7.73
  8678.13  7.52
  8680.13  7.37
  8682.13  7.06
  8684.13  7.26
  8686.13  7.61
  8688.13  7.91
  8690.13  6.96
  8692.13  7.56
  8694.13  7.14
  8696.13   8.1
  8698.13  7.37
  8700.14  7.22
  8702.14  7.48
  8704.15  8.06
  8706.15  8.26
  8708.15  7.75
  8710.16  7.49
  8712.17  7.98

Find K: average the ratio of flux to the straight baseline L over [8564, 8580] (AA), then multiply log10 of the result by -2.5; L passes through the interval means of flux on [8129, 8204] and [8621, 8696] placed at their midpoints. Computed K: 0.04 mag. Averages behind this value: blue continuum 8.24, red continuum 7.51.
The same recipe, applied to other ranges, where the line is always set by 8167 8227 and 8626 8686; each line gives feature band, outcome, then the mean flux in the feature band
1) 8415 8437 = -0.02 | 7.99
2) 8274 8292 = -0.03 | 8.27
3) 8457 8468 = 0.03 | 7.56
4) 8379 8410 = 0.02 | 7.76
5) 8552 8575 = 0.05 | 7.28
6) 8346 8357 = 0.02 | 7.78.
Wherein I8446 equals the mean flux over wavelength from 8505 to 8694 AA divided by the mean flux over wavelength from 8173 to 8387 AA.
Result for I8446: 0.9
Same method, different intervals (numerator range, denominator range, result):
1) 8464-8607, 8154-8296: 0.90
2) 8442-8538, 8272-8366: 0.96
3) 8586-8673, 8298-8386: 0.98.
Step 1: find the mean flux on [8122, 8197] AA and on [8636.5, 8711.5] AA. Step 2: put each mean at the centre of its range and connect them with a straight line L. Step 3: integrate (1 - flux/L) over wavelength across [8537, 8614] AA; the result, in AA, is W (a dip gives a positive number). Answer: 2.2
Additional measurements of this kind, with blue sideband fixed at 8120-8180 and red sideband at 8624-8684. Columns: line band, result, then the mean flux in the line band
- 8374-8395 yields 1.1 AA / 7.56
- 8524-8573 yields 4.1 AA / 7.03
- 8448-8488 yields 0.4 AA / 7.72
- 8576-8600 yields -0.9 AA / 7.9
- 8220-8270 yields -0.8 AA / 8.33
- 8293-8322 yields 0.6 AA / 7.92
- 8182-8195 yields 0.3 AA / 8.07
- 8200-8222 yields 0.4 AA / 8.09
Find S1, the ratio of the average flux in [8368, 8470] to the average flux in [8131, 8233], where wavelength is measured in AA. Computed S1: 0.96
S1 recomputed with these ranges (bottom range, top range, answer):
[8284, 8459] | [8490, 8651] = 0.95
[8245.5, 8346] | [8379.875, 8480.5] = 0.97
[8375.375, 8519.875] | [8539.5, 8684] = 0.96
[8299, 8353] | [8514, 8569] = 0.90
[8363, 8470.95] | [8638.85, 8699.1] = 0.94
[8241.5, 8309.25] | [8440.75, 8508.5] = 0.94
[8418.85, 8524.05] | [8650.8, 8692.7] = 0.93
